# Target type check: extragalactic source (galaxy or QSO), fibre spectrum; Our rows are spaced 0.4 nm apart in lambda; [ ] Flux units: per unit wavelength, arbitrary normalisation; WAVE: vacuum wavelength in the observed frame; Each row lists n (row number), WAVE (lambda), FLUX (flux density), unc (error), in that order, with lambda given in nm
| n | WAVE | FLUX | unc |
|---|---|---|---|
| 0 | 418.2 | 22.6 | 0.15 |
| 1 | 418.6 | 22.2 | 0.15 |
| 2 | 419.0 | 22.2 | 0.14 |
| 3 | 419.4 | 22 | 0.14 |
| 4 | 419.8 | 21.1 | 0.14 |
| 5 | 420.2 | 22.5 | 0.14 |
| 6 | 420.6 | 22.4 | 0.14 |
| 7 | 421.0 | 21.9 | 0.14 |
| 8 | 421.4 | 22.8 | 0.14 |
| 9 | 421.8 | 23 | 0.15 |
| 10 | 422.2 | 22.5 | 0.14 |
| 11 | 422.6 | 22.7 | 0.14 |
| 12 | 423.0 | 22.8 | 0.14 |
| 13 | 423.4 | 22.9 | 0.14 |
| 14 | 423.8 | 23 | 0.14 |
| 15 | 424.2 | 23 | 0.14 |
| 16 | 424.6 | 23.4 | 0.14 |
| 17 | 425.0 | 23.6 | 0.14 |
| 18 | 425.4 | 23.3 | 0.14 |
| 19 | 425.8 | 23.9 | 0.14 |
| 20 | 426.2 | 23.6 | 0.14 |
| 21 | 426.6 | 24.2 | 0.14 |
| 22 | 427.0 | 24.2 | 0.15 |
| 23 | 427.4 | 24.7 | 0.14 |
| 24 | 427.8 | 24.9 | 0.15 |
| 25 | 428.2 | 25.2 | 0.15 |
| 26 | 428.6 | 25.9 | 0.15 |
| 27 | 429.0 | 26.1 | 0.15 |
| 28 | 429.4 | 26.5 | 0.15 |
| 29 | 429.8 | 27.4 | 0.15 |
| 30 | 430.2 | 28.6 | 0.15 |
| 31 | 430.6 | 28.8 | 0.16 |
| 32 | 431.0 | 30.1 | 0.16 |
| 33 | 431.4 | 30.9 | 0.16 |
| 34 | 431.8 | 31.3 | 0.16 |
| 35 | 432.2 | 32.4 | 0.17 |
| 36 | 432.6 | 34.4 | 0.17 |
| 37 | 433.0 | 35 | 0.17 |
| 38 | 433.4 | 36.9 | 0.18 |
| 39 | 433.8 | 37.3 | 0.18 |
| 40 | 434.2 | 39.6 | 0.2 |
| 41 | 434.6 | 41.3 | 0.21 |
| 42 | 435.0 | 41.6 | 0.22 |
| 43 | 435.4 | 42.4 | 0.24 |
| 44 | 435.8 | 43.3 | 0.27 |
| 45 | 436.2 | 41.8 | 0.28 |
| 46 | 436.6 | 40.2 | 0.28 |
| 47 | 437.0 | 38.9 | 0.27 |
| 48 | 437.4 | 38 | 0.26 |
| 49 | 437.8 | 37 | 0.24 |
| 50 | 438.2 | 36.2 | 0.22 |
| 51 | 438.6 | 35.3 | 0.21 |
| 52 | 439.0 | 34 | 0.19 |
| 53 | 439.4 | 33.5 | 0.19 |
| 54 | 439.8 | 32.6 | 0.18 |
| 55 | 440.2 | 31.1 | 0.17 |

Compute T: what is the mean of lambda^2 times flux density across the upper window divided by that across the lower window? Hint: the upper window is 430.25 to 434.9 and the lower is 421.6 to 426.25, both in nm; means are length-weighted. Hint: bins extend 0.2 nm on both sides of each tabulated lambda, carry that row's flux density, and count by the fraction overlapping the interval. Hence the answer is 1.55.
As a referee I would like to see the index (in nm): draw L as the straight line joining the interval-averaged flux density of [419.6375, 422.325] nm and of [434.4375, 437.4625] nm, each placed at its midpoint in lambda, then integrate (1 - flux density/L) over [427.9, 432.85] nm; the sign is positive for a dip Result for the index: 0.76 nm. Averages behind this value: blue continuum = 22.3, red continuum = 41.1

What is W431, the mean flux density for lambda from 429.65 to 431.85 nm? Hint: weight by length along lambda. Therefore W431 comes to 29.4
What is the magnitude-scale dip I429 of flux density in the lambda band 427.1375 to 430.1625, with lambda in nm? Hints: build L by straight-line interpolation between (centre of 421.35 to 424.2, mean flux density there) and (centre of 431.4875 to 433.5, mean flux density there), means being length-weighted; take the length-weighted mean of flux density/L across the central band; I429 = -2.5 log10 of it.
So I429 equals 0.14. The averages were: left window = 22.8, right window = 33.7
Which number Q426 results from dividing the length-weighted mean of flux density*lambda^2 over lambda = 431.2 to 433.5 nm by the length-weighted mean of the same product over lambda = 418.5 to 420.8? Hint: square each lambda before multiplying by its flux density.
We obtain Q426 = 1.60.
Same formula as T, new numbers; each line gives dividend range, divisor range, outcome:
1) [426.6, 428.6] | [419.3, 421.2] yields 1.17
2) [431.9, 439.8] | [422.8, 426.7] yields 1.70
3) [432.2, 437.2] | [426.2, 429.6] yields 1.61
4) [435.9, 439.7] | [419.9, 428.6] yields 1.69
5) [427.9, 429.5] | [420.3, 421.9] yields 1.19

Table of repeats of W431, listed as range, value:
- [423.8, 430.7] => 25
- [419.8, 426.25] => 22.9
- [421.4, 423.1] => 22.8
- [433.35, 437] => 40.5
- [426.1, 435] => 30.3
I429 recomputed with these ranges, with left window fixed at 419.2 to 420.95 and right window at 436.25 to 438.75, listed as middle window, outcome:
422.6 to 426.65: 0.124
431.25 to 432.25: 0.042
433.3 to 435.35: -0.136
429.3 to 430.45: 0.122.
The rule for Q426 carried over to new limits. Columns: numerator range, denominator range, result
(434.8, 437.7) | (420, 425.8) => 1.89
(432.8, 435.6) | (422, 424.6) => 1.80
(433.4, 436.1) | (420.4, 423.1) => 1.91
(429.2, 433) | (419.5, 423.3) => 1.42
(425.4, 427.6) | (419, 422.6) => 1.11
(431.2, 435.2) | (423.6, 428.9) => 1.55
